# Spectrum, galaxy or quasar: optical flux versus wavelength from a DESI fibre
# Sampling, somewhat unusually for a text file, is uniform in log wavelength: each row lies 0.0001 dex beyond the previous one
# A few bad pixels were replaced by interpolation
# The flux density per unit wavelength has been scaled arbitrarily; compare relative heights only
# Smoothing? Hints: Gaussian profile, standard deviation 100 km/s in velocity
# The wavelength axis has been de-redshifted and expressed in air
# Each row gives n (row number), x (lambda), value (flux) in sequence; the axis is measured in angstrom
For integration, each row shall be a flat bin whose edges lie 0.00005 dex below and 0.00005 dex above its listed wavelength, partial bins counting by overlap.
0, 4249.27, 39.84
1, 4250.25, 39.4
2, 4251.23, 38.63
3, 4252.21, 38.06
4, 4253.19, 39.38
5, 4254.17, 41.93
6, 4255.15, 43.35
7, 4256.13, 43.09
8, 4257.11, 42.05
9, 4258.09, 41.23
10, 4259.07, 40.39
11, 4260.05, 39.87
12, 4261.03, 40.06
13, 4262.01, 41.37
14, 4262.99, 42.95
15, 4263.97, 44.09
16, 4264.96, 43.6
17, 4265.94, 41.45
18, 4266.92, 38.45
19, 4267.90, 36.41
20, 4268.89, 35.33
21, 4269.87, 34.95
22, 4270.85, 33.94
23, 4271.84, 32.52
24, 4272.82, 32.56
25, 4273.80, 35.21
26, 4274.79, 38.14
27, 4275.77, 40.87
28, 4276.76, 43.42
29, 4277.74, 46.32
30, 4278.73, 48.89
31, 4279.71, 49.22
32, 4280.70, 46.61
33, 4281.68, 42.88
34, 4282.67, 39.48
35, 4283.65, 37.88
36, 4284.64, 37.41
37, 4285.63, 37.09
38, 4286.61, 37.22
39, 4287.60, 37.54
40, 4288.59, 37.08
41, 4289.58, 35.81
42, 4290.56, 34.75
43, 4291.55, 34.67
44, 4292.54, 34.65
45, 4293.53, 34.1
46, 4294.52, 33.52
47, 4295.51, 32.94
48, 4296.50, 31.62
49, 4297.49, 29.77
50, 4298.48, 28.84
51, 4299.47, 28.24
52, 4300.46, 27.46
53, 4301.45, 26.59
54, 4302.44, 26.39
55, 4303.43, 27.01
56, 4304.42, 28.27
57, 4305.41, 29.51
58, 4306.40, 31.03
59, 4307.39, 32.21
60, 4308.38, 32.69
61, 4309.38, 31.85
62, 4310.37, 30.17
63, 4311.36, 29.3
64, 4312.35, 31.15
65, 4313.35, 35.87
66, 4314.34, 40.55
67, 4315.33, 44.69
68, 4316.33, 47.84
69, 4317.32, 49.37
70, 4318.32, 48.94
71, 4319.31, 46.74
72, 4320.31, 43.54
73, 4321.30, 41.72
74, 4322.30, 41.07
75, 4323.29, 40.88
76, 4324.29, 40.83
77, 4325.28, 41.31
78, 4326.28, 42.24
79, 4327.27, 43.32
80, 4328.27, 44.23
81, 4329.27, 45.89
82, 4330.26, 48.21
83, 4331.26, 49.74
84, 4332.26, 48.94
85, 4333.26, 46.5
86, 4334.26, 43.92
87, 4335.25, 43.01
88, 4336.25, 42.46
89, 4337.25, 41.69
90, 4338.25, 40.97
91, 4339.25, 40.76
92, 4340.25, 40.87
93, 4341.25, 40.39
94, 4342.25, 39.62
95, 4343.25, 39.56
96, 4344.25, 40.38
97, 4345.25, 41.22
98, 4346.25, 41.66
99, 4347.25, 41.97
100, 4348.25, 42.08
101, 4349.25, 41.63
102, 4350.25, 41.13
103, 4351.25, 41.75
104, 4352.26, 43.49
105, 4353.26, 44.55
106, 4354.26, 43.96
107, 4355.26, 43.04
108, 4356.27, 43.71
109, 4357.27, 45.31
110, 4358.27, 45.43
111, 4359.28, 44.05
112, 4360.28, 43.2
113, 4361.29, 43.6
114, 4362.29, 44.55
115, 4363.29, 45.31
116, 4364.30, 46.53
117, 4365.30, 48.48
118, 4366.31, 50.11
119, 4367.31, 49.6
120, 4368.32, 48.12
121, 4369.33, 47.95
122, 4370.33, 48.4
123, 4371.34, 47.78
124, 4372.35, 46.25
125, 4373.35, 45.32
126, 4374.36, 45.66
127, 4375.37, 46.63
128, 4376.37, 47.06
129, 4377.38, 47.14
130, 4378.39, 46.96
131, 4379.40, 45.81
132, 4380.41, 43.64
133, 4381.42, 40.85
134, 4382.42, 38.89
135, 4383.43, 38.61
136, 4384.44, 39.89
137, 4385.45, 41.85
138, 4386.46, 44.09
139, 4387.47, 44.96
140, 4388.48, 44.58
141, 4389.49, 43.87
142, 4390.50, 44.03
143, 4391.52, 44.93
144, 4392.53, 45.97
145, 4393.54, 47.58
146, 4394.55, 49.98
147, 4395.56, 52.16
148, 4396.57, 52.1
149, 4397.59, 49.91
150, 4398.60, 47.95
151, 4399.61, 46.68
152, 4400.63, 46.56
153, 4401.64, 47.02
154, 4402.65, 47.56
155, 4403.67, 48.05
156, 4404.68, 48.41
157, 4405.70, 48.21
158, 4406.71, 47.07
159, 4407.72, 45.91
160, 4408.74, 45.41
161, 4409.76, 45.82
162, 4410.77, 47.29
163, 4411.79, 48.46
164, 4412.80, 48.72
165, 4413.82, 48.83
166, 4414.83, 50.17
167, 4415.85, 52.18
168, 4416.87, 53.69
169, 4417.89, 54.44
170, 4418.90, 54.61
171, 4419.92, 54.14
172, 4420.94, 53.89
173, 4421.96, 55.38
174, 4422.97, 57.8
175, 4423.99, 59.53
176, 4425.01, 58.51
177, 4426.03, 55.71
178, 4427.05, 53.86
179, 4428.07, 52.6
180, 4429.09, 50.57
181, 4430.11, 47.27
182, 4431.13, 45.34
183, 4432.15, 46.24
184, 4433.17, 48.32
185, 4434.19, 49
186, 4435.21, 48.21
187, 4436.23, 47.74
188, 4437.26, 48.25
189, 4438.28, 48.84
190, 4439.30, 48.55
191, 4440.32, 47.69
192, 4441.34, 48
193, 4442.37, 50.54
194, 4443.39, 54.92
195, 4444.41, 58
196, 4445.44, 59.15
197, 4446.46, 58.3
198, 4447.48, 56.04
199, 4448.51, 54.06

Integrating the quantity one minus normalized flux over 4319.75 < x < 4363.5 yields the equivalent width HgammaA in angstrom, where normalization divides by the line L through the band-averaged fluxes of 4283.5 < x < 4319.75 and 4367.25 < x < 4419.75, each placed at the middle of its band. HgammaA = -3.4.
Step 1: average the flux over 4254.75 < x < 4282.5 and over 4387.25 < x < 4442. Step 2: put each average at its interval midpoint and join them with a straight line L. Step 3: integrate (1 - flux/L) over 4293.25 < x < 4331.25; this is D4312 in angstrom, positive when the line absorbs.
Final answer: 5.8 angstrom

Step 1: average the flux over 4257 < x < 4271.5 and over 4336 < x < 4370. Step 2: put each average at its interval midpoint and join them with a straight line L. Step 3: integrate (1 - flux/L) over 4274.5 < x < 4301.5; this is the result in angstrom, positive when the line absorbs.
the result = 2.4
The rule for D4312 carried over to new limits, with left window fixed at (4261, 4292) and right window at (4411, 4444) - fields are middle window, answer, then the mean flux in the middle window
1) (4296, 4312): 4.65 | 29.5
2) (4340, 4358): 1.20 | 42.1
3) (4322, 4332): -0.14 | 44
